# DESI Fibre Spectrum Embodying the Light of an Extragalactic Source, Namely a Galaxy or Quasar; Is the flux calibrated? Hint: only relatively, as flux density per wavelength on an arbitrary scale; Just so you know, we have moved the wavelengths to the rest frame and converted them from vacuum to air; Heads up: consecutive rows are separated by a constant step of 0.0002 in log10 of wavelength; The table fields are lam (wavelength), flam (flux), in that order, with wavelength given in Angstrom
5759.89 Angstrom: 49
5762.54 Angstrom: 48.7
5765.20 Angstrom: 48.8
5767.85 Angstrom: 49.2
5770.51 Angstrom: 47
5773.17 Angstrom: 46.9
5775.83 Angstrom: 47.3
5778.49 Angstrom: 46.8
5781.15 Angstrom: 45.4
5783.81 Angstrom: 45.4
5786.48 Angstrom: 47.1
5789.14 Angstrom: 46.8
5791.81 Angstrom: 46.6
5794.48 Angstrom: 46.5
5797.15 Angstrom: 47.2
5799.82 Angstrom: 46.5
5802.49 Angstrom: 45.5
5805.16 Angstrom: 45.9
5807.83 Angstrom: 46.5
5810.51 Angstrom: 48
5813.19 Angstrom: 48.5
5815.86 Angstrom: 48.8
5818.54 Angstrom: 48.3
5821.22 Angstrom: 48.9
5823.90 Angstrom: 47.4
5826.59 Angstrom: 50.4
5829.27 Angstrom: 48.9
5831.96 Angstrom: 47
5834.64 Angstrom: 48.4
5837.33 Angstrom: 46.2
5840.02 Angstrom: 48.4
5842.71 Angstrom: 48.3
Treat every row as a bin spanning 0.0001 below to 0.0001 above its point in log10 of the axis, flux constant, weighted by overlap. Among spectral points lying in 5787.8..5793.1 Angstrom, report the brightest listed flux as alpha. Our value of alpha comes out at 46.8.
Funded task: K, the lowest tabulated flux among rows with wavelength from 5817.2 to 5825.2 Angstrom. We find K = 47.4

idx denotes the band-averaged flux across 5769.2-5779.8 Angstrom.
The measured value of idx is 47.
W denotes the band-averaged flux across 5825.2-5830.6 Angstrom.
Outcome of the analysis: 49.6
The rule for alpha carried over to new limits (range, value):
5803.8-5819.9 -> 48.8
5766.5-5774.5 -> 49.2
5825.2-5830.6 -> 50.4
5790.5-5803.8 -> 47.2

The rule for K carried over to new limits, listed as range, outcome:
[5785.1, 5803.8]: 45.5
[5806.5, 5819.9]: 46.5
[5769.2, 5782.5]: 45.4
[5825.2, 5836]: 47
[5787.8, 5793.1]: 46.6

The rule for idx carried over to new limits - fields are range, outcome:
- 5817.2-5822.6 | 48.6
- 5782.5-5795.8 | 46.5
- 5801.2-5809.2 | 46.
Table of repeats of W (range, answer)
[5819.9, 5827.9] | 48.9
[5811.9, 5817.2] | 48.7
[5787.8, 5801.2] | 46.7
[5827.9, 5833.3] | 48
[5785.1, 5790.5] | 46.9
